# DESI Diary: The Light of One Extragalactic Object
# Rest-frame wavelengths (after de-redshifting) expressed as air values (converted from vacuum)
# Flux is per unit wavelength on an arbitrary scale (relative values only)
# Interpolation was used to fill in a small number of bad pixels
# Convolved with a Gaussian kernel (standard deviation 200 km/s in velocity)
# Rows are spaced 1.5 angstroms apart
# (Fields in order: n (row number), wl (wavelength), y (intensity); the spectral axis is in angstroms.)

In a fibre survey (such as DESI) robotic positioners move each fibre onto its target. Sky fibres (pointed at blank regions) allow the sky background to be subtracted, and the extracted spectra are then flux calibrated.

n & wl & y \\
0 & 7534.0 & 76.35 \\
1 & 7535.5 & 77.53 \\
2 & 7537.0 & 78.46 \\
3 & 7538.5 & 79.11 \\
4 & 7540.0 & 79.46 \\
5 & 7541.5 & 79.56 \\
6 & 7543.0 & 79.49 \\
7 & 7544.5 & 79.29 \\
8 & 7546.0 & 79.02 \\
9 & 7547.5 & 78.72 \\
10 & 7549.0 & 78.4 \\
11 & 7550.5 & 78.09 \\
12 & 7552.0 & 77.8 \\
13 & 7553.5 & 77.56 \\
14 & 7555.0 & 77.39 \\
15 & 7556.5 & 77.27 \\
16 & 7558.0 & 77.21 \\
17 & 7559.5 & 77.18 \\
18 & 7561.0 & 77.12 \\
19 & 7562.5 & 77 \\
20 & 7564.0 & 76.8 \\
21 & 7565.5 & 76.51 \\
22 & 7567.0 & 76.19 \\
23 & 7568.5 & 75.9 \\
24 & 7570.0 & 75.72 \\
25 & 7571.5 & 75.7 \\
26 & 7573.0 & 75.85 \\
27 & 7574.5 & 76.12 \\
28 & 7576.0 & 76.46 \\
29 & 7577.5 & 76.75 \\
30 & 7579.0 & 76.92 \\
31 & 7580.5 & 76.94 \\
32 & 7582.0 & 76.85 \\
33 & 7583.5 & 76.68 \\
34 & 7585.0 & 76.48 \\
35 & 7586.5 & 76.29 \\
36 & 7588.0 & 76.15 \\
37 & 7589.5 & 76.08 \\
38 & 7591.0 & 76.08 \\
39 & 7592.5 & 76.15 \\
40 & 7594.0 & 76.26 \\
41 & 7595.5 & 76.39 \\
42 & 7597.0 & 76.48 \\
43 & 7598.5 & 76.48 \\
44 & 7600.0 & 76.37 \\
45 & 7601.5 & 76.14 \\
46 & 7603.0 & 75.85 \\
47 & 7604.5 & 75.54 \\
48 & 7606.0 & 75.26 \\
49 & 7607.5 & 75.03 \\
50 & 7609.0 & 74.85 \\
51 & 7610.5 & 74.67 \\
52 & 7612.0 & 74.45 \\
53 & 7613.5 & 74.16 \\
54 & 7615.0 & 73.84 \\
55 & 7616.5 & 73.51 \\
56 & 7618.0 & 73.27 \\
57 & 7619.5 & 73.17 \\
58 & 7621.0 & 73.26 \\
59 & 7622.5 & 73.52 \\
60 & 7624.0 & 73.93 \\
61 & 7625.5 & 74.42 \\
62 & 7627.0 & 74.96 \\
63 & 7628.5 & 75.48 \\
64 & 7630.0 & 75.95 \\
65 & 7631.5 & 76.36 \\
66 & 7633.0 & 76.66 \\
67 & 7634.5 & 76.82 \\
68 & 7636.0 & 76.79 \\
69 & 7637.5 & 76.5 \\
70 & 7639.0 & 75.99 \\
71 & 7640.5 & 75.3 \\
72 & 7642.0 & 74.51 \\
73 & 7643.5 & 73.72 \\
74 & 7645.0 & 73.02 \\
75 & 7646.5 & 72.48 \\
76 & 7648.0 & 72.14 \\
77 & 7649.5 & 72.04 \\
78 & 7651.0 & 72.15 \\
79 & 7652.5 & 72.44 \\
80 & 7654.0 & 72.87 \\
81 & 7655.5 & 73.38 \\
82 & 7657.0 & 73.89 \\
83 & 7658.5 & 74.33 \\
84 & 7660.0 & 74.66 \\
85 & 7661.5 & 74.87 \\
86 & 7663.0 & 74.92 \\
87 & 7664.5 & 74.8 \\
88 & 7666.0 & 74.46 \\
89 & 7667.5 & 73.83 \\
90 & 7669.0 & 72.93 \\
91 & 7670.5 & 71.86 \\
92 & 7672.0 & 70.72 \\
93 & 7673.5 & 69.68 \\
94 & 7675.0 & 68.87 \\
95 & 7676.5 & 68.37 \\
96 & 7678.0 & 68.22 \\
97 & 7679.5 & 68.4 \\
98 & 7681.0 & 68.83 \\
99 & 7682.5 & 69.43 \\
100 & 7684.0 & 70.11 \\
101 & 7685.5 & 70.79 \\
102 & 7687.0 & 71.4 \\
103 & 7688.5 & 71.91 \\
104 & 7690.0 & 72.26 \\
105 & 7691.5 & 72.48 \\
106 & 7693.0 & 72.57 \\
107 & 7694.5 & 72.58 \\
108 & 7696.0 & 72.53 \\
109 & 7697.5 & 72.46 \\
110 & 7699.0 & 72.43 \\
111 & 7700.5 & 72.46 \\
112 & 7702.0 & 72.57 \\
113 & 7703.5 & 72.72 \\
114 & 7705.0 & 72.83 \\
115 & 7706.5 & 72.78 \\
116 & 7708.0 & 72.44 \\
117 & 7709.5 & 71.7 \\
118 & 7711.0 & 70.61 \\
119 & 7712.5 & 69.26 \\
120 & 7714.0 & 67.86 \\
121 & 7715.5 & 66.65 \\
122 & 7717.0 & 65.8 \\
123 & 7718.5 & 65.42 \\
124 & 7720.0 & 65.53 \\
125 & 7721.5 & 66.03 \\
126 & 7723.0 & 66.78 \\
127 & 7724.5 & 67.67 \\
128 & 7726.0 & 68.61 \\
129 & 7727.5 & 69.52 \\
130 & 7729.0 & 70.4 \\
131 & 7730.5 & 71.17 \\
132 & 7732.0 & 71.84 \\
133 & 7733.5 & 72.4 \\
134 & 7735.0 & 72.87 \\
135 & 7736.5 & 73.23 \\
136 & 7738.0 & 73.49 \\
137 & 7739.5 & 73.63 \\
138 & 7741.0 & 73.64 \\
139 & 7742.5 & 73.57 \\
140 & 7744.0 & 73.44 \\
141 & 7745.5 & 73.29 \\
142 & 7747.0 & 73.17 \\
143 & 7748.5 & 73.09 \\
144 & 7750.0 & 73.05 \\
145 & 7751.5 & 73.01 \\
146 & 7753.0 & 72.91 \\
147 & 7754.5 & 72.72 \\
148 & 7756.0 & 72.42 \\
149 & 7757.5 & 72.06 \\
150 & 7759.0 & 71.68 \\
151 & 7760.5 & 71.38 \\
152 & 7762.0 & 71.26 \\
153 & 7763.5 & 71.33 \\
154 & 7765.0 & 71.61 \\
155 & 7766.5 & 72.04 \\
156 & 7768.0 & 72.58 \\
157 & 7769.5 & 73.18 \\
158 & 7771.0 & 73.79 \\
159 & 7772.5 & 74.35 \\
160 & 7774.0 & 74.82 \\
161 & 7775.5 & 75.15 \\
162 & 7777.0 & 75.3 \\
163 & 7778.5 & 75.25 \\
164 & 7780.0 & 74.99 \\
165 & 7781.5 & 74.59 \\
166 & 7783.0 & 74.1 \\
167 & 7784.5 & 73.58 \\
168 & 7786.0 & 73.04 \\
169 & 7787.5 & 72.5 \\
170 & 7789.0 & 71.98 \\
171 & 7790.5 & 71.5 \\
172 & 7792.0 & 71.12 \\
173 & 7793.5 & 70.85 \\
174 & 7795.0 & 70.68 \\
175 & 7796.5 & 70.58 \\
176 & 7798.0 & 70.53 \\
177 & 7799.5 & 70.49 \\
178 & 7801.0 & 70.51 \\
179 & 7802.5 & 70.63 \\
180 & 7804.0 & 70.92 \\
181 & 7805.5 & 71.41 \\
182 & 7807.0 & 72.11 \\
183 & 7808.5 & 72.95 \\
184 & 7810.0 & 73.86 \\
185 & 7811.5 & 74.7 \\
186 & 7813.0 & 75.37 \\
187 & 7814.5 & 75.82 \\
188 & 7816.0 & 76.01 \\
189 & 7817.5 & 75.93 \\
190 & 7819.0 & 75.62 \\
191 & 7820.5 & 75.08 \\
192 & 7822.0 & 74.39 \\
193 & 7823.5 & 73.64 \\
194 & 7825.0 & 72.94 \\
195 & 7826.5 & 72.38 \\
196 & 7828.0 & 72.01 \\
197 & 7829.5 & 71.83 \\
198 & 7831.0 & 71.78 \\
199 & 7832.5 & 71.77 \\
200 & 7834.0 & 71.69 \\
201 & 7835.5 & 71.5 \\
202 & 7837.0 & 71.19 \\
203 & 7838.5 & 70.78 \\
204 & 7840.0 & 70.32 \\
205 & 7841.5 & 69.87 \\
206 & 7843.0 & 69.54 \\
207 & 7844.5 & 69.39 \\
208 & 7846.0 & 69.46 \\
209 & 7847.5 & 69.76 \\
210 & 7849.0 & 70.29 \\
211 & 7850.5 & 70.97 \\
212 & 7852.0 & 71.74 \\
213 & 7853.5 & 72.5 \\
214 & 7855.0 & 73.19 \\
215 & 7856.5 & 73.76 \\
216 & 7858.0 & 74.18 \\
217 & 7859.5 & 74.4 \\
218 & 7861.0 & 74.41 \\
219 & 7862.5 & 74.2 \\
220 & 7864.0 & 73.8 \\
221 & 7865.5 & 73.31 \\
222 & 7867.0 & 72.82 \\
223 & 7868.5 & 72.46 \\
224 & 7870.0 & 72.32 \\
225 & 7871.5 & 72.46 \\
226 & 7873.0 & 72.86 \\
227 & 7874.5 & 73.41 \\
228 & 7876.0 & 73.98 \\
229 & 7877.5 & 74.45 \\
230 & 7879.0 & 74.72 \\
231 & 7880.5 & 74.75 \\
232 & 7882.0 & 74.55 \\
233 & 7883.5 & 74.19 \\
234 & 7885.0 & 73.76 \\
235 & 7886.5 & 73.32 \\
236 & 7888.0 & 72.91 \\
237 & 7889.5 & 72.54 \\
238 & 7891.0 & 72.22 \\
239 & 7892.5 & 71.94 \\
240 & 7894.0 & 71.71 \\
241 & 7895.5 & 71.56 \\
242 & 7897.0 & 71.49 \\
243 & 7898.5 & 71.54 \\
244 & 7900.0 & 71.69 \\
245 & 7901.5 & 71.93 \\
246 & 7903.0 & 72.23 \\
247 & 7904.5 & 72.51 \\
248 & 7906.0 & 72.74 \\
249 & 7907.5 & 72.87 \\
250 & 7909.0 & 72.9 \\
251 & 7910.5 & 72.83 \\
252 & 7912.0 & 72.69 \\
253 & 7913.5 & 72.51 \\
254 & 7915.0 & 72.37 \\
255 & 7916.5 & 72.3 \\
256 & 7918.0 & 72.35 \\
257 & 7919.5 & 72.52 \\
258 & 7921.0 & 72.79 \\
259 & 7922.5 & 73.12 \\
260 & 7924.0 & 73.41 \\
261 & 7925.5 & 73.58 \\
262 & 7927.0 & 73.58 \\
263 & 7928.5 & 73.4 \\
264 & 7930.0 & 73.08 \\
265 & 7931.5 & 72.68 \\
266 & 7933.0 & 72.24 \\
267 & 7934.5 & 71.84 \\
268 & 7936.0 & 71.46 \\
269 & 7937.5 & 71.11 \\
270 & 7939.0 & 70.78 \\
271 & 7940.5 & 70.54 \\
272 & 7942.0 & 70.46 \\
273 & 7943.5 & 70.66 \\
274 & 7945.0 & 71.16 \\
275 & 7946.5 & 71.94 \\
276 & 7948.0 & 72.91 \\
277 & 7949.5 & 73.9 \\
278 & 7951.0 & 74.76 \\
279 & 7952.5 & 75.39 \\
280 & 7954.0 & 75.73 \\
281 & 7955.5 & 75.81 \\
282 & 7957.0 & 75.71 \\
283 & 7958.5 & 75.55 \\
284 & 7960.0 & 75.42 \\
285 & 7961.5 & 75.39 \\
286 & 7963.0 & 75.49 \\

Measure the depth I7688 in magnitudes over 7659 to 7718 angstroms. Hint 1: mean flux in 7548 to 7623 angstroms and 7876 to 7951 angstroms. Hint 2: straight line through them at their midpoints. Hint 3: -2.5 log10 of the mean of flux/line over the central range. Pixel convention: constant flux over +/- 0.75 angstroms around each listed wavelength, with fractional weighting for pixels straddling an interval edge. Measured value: 0.05 mag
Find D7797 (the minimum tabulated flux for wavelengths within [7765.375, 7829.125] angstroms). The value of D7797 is 70.49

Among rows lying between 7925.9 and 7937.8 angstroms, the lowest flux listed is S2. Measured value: 71.11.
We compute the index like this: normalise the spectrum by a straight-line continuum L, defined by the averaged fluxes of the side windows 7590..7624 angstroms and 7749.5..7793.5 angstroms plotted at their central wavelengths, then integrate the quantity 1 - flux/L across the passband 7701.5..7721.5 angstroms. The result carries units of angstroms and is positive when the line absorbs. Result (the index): 1.1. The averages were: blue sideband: 75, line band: 69.5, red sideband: 73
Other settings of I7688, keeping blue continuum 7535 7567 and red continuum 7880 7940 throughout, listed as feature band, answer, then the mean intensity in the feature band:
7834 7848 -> 0.050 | 70.3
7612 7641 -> 0.028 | 74.9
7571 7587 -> 0.016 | 76.5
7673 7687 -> 0.101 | 69.3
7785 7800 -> 0.044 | 71.4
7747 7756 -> 0.030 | 72.9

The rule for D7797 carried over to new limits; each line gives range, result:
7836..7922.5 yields 69.39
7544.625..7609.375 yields 74.85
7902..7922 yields 72.23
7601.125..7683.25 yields 68.22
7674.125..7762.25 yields 65.42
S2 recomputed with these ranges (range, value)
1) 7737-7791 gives 71.26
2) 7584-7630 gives 73.17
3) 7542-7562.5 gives 77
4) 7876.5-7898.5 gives 71.49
